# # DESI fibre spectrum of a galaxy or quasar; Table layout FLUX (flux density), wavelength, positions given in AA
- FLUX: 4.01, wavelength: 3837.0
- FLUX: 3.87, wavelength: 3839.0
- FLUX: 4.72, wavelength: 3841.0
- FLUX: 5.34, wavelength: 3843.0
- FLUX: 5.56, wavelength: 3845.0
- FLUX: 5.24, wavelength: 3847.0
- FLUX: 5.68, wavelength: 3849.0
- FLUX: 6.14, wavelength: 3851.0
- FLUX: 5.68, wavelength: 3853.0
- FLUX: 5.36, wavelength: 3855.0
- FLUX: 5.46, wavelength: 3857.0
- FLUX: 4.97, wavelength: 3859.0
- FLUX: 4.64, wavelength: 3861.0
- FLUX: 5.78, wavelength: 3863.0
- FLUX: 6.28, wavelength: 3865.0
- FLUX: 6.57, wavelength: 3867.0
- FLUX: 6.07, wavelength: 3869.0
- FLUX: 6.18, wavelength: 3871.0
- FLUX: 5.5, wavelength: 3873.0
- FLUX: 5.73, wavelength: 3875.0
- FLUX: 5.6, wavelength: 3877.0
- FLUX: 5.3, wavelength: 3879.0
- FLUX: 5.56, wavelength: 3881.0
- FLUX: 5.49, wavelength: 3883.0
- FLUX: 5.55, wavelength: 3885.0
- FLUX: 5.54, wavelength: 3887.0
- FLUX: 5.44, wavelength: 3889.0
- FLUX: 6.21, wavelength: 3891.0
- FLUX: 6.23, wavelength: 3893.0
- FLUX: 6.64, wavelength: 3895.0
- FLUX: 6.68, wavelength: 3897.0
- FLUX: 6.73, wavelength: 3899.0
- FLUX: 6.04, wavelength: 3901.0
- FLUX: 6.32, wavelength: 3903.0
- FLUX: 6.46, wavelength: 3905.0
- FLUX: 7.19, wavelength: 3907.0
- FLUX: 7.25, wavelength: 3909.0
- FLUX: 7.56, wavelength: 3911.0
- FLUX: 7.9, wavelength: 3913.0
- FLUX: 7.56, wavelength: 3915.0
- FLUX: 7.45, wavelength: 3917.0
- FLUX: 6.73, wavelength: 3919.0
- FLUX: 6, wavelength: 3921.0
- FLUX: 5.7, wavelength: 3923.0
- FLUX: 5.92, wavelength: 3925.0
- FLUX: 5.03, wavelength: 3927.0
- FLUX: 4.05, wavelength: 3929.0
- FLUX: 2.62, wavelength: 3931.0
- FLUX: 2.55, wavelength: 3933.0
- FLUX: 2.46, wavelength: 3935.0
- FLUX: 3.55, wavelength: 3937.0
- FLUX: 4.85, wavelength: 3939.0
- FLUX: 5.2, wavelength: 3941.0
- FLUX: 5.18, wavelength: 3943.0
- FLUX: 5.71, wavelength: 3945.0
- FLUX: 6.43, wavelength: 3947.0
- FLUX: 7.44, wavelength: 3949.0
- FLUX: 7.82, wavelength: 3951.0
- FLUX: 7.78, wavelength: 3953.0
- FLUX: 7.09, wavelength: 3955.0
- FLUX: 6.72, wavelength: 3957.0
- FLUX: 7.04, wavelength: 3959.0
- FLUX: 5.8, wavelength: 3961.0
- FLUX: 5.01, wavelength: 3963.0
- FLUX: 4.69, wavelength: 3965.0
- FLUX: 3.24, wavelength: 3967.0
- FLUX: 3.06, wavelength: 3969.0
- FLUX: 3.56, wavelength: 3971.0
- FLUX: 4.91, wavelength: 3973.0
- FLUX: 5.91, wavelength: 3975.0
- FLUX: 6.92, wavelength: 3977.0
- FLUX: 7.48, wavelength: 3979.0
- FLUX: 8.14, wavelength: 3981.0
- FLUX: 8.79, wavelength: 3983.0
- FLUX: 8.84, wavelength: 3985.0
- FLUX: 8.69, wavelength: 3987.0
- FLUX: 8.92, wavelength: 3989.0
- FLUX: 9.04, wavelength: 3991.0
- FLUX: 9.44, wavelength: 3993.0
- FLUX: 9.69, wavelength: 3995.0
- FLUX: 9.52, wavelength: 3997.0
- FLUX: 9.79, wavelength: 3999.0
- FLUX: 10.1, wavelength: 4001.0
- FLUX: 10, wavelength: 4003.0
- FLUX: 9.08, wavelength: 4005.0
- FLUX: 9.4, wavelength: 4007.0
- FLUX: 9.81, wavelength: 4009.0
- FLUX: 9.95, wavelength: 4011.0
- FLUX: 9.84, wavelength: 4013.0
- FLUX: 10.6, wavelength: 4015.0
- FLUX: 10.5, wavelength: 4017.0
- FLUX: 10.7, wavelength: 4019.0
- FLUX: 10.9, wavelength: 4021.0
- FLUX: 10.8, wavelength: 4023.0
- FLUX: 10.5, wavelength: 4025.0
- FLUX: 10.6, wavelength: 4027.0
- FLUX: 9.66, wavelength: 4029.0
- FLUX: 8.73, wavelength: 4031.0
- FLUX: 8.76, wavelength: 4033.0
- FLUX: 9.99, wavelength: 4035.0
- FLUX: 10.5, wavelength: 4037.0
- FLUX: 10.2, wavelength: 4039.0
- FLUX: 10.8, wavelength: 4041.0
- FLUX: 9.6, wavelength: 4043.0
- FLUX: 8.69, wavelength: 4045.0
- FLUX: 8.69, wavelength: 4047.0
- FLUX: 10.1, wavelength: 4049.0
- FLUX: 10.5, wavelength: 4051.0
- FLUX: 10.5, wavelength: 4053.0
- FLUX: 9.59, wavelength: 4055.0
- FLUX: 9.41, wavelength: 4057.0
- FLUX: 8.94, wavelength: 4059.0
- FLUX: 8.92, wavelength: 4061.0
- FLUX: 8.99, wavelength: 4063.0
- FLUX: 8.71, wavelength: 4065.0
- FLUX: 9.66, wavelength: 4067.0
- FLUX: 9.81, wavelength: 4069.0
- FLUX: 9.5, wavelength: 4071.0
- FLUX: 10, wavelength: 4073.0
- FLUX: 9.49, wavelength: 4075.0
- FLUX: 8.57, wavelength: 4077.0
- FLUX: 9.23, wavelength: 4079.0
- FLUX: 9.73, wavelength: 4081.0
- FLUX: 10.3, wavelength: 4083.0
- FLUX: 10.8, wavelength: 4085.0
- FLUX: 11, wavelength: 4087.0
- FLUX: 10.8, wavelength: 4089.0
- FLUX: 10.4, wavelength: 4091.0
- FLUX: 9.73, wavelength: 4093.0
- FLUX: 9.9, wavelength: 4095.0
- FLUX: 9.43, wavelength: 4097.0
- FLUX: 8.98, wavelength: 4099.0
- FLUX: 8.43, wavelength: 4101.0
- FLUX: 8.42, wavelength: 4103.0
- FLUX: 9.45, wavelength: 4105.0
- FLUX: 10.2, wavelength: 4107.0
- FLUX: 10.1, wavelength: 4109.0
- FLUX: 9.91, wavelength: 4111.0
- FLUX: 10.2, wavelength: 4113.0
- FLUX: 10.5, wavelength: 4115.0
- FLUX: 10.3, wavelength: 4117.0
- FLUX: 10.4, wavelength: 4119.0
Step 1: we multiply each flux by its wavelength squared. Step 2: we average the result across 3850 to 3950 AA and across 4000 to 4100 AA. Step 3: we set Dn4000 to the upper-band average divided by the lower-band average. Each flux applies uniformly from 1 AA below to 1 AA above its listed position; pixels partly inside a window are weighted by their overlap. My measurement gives 1.84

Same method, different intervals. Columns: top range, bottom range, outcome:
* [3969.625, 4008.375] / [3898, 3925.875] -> 1.27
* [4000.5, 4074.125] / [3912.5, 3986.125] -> 1.76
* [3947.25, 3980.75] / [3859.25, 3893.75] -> 1.09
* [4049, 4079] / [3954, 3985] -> 1.66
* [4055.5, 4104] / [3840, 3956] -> 1.80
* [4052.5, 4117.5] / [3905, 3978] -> 1.83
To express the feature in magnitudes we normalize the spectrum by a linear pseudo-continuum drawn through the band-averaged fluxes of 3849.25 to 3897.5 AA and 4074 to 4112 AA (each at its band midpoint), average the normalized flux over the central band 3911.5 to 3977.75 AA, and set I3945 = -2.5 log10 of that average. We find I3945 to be 0.260 mag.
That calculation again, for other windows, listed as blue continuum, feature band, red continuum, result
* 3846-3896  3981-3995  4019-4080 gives -0.08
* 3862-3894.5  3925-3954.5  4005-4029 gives 0.47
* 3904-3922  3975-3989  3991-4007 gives 0.14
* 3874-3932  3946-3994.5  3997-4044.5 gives 0.22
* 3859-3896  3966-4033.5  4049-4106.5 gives -0.07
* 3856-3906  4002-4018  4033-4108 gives -0.17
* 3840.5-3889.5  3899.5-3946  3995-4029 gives 0.28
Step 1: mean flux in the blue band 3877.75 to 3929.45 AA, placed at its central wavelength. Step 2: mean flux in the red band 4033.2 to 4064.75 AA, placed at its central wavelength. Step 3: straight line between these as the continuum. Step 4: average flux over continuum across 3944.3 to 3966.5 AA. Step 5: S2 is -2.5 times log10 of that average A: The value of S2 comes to 0.16 mag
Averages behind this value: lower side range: 6.27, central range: 6.44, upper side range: 9.65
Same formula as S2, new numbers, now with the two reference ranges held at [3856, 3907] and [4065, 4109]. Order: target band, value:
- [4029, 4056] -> -0.10 mag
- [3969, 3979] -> 0.39 mag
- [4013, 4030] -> -0.23 mag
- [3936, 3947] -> 0.36 mag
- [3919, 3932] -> 0.31 mag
